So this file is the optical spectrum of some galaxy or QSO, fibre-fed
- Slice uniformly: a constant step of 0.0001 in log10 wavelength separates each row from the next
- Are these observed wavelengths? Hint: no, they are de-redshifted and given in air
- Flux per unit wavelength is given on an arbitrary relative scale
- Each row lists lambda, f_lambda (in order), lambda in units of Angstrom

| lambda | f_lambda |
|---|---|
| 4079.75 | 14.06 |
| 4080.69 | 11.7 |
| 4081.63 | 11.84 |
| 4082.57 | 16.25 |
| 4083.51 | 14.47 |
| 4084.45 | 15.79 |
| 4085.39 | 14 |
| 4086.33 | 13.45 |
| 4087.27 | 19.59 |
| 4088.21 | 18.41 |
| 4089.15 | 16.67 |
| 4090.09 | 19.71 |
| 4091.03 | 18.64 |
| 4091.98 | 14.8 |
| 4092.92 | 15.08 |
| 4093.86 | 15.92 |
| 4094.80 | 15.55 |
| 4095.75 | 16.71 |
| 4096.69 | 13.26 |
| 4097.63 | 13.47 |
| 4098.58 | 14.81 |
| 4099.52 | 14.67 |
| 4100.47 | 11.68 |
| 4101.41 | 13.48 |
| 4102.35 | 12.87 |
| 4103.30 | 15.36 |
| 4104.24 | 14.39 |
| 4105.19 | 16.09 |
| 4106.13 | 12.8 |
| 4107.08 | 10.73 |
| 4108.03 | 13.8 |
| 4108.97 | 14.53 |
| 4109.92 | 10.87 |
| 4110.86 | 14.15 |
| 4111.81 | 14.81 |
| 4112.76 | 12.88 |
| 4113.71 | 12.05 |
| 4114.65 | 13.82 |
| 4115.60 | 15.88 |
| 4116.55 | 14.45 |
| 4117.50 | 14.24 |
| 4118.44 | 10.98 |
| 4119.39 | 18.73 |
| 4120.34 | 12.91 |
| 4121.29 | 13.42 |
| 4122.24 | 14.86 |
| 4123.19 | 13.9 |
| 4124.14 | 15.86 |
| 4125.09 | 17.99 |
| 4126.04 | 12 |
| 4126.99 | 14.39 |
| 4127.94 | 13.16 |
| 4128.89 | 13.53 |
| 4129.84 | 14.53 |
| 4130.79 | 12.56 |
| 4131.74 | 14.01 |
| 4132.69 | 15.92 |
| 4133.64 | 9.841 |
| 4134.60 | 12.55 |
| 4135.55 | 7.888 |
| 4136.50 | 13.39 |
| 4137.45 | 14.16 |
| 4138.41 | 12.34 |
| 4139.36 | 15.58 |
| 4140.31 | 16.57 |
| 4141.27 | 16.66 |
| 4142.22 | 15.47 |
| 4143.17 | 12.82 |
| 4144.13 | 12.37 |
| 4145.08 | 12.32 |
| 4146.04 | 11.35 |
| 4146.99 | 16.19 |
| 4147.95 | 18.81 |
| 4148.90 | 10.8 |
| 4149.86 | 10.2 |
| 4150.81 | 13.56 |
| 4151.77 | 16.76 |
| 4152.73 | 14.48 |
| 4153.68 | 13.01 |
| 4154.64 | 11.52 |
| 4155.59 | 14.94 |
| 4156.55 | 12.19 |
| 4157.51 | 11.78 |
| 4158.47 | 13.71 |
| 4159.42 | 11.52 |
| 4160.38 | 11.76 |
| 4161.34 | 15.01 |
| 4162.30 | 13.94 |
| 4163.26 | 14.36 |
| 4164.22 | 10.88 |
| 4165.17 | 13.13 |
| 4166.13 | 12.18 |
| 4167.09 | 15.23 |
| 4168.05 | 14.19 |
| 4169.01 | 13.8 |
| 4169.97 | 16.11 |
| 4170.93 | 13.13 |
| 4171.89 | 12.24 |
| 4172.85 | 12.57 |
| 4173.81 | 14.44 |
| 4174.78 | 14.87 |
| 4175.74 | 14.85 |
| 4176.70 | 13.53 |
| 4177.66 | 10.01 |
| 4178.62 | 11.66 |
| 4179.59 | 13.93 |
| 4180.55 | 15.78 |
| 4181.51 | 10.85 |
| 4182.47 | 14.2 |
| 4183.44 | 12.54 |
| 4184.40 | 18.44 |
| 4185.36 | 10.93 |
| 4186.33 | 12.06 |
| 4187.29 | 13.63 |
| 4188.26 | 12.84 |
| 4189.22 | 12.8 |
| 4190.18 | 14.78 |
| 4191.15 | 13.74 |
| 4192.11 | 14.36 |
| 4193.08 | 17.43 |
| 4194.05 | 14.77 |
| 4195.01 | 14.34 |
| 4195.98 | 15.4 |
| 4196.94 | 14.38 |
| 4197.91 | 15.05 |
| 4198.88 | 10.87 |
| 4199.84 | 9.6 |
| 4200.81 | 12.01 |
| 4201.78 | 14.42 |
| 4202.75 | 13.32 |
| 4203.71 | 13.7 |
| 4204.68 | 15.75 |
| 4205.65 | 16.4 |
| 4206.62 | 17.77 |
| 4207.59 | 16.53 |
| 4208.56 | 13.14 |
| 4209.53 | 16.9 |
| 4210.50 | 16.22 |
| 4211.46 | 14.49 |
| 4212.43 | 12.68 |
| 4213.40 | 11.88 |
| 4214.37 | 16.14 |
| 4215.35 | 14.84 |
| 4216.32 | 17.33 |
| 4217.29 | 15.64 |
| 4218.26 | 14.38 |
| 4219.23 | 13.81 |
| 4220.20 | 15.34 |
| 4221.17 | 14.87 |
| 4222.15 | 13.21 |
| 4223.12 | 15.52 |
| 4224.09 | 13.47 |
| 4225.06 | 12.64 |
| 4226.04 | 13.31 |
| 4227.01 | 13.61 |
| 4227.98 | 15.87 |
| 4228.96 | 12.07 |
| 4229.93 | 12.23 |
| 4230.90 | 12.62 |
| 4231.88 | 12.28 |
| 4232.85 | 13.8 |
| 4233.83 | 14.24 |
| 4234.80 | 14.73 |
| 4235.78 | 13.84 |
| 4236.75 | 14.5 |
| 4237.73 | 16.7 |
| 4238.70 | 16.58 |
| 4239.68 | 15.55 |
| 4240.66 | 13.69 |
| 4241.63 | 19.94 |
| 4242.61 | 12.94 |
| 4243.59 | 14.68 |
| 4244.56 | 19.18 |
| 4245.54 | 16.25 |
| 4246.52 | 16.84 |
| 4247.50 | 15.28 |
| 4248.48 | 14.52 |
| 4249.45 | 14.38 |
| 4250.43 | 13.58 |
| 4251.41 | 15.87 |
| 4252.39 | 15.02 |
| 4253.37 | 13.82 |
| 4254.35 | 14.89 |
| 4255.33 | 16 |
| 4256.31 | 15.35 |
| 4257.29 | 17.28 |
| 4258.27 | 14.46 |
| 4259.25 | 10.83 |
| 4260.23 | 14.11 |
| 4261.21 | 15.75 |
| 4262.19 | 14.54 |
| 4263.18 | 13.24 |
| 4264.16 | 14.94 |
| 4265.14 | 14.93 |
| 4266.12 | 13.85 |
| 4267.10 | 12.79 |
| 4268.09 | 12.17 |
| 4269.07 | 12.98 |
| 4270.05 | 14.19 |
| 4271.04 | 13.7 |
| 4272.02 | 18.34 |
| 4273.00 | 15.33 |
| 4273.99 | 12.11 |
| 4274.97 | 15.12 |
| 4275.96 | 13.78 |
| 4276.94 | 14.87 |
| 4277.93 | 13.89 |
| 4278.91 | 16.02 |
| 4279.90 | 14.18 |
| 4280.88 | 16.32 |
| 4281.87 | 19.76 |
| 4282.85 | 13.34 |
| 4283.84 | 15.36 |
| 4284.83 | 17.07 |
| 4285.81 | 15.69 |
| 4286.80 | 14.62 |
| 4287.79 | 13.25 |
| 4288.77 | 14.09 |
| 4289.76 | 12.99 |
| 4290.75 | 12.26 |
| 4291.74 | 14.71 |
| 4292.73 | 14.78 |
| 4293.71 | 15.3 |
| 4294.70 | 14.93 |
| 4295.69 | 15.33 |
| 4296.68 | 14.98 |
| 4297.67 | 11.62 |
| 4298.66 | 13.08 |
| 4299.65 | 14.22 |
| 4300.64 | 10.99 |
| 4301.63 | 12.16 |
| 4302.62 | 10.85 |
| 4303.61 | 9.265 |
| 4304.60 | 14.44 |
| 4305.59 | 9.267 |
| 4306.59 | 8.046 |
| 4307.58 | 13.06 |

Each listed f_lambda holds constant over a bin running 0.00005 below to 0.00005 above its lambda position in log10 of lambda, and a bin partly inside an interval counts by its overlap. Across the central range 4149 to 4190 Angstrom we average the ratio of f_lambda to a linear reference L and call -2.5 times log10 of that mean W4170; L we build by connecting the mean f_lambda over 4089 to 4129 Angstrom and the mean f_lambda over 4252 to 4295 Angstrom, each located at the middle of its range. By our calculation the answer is 0.09 mag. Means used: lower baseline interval 14.4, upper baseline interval 14.6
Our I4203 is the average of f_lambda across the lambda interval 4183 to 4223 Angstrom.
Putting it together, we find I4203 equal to 14.4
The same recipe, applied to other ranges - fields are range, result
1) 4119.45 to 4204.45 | 13.6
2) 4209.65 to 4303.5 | 14.5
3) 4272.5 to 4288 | 15.1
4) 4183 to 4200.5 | 13.8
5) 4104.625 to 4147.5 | 13.8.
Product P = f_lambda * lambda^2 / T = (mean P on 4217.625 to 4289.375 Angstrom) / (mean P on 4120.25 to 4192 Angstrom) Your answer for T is 1.13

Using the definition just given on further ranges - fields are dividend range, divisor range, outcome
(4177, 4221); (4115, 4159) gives 1.06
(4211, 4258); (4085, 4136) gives 1.09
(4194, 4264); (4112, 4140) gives 1.12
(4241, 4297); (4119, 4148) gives 1.13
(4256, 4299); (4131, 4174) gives 1.14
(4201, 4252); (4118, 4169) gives 1.13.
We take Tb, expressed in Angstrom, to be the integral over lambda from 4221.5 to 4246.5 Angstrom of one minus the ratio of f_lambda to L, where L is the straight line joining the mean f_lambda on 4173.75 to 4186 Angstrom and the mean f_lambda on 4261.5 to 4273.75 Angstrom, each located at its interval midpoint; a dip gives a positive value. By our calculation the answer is -1.15 Angstrom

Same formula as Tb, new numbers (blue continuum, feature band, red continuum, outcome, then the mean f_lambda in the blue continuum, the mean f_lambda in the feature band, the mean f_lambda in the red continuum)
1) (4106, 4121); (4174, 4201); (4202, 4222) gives 2.0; 13.6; 13.6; 15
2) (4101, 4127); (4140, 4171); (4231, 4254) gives 1.5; 14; 13.6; 15.1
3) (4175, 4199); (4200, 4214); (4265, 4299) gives -0.6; 13.8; 14.6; 14.5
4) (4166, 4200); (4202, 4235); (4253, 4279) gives -1.0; 13.7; 14.4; 14.4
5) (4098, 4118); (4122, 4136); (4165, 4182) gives 0.1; 13.7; 13.5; 13.5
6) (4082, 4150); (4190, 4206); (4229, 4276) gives 0.4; 14.3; 14.1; 14.6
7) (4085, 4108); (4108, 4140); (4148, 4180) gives 1.4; 15.1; 13.7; 13.3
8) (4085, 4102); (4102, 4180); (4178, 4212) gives 6.6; 15.5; 13.6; 14.1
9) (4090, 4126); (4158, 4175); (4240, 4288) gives 1.3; 14.4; 13.5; 14.9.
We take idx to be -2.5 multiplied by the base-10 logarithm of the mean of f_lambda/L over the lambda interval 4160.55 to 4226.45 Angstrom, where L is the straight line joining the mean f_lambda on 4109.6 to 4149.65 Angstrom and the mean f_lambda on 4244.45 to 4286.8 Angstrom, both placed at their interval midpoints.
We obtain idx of 0.02 mag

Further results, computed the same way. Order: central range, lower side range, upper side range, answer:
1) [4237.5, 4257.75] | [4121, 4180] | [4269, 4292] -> -0.08 mag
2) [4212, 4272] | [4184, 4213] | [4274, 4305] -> -0.03 mag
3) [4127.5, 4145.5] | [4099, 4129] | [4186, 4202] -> 0.03 mag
